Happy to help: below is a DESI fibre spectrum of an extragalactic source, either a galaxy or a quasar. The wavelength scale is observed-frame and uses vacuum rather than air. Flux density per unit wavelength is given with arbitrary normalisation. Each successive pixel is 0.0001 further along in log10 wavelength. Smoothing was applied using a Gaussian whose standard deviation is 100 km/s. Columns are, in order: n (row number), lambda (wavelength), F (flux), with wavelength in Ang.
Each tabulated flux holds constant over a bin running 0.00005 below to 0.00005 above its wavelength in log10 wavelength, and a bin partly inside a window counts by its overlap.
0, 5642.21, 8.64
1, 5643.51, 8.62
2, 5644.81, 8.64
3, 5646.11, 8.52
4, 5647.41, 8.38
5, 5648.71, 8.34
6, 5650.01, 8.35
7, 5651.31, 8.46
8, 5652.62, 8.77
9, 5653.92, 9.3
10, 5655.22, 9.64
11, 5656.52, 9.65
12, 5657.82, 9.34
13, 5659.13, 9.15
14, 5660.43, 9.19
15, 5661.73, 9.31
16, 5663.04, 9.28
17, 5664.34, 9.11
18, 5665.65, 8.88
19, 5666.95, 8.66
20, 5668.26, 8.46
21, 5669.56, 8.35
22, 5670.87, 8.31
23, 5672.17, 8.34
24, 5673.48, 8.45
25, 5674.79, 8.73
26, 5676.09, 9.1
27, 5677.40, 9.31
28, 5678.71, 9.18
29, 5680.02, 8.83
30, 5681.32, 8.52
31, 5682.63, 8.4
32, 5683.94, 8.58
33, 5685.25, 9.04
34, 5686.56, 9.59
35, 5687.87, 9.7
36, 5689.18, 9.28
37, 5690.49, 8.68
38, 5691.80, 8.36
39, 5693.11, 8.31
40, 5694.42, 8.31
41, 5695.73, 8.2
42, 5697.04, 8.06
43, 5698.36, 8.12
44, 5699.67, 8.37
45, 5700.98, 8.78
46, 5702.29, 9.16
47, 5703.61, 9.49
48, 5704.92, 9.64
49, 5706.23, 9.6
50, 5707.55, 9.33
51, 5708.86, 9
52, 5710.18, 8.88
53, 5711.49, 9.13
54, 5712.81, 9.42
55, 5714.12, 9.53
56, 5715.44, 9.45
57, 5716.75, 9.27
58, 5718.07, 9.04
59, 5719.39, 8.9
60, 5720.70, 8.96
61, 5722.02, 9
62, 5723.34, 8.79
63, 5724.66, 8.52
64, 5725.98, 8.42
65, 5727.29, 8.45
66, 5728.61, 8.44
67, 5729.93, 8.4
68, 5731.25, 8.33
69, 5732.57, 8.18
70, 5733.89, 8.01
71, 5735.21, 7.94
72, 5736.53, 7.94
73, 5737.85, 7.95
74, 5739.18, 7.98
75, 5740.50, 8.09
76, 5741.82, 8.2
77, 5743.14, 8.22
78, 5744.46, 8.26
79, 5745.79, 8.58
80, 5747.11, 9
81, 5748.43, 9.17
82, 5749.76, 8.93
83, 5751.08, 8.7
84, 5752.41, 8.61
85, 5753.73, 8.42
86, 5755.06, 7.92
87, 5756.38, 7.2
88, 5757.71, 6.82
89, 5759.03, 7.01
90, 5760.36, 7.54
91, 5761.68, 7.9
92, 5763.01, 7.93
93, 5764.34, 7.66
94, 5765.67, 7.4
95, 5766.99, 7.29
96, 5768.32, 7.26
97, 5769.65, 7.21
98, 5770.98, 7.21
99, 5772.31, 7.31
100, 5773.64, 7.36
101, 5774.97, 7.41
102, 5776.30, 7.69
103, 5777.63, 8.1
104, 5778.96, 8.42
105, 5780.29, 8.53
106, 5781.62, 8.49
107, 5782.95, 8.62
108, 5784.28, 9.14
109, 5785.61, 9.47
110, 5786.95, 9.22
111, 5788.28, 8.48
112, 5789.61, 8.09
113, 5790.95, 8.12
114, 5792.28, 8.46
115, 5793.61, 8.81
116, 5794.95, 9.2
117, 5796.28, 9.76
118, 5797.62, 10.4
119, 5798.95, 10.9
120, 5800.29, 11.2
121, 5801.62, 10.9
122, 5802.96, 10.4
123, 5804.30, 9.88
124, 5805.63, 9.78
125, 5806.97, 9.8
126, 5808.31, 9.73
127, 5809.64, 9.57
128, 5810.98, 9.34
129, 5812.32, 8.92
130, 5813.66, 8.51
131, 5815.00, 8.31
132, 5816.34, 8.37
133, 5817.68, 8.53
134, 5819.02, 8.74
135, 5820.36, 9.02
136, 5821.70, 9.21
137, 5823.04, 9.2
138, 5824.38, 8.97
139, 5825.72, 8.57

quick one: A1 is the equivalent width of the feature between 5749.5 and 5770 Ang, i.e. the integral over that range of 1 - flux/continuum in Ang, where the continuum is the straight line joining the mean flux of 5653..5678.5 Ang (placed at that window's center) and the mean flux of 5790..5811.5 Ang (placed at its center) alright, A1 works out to 3.9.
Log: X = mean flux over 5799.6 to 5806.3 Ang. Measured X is 10.4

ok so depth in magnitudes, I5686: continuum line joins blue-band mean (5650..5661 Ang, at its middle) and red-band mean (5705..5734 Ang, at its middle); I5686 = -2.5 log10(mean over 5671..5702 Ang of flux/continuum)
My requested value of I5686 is 0.04 mag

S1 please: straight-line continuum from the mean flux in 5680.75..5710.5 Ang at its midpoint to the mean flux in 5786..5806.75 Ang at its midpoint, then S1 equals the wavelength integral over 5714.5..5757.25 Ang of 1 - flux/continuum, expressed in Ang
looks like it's 3.1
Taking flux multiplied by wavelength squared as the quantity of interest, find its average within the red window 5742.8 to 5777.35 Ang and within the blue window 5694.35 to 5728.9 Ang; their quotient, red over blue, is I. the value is 0.89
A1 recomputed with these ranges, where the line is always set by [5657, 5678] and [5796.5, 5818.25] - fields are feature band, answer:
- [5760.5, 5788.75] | 4.43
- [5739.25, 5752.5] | 1.09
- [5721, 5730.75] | 0.66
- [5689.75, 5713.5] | 0.64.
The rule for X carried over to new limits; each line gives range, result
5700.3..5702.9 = 8.98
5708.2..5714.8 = 9.19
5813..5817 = 8.39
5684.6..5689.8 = 9.4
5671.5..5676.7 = 8.66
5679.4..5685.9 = 8.68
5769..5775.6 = 7.3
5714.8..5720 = 9.17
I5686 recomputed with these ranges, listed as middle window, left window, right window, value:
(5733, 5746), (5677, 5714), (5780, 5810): 0.13 mag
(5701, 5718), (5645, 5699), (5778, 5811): -0.04 mag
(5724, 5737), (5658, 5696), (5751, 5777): -0.03 mag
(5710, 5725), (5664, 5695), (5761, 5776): -0.11 mag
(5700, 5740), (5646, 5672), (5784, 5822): 0.03 mag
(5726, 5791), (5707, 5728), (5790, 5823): 0.14 mag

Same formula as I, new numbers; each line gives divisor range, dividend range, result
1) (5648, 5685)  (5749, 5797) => 0.95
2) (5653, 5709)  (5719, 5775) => 0.93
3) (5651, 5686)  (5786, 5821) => 1.10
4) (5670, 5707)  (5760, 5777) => 0.87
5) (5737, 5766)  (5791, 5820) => 1.19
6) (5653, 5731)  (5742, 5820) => 1.00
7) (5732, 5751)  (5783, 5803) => 1.15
